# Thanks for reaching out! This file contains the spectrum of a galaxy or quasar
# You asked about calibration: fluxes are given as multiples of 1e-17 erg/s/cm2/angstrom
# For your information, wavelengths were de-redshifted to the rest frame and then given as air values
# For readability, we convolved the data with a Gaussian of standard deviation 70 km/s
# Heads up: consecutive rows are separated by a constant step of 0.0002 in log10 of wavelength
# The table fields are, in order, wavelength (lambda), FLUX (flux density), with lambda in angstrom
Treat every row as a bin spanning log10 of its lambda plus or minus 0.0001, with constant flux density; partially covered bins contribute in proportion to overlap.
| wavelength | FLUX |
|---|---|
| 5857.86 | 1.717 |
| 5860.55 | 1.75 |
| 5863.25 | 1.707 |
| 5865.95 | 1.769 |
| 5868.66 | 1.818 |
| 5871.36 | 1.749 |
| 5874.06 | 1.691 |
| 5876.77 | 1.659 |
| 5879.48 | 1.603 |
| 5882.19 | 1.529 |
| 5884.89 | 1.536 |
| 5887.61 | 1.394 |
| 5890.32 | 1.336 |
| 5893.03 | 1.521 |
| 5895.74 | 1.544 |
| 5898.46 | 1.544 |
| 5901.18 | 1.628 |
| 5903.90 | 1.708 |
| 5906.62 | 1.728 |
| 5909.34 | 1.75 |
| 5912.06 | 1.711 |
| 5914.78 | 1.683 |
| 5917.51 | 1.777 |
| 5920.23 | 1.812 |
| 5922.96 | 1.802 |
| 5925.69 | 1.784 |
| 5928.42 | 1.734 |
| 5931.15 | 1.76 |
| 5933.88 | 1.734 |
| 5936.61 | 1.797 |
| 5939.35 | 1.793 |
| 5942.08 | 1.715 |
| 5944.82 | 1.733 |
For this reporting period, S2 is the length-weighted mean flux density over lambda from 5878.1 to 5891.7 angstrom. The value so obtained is 1.48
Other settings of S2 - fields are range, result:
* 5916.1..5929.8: 1.78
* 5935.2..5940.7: 1.79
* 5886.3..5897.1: 1.45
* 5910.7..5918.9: 1.72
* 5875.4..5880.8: 1.63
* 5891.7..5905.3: 1.59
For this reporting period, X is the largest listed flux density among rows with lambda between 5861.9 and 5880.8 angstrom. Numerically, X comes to 1.818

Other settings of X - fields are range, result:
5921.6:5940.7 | 1.802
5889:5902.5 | 1.628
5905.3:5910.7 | 1.75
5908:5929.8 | 1.812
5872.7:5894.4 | 1.691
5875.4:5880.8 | 1.659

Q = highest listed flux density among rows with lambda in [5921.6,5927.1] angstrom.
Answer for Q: 1.802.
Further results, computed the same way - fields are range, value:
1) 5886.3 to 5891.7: 1.394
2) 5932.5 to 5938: 1.797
